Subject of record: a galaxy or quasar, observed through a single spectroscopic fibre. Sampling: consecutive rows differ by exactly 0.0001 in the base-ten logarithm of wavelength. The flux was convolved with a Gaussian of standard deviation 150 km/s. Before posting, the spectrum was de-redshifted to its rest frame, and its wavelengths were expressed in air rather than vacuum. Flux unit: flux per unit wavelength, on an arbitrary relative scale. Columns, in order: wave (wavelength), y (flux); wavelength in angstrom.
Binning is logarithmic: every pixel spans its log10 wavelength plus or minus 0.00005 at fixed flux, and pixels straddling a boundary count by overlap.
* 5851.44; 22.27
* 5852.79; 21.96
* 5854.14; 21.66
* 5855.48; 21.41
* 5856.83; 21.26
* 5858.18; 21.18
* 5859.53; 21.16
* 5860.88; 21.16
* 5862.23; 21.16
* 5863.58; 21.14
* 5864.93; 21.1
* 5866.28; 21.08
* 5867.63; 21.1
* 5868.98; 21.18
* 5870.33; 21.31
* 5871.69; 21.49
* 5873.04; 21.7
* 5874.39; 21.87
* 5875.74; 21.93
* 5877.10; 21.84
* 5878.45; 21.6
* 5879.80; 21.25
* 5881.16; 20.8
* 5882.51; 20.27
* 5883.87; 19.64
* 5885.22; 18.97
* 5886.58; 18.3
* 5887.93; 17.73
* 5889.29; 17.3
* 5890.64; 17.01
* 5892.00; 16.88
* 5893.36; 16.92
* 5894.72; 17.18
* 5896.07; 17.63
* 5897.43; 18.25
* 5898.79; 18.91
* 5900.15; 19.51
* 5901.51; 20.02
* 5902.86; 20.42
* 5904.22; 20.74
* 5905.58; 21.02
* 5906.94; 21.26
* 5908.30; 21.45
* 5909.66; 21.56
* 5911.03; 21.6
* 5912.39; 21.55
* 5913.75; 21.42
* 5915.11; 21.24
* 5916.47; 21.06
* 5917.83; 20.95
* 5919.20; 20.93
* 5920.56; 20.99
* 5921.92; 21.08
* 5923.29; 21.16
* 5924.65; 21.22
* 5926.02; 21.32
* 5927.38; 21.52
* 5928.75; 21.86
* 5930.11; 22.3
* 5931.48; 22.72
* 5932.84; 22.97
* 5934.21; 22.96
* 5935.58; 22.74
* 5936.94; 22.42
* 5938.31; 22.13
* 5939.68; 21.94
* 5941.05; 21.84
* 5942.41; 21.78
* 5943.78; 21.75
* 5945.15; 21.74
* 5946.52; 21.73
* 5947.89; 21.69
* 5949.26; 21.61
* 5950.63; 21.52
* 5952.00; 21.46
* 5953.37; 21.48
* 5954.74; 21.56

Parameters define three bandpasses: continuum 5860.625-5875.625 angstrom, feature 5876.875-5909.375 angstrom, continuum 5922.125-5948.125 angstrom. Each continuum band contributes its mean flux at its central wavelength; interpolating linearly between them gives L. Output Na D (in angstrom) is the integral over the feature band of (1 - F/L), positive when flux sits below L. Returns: 3.3 angstrom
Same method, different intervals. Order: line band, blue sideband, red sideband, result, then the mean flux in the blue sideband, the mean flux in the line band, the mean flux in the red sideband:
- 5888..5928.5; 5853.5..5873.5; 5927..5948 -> 3.3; 21.3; 20.1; 22.1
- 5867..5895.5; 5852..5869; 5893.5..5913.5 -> 1.2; 21.3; 19.8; 20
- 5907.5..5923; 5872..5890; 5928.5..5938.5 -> 0.4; 20.3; 21.2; 22.6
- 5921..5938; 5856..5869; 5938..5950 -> -0.3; 21.2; 22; 21.8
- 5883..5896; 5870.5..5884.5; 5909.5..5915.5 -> 2.1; 21.2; 17.8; 21.5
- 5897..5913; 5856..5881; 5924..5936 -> 0.9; 21.3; 20.6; 22.2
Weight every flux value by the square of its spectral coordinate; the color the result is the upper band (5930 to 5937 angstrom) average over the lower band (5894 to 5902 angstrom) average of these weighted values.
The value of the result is 1.24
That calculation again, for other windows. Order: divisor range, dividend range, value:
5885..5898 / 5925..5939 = 1.29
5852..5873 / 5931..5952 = 1.06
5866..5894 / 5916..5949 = 1.11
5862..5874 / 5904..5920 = 1.01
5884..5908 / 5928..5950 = 1.20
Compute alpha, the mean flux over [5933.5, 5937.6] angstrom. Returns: 22.7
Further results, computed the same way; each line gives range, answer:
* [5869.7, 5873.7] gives 21.5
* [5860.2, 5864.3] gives 21.1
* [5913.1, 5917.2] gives 21.3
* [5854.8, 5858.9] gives 21.3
